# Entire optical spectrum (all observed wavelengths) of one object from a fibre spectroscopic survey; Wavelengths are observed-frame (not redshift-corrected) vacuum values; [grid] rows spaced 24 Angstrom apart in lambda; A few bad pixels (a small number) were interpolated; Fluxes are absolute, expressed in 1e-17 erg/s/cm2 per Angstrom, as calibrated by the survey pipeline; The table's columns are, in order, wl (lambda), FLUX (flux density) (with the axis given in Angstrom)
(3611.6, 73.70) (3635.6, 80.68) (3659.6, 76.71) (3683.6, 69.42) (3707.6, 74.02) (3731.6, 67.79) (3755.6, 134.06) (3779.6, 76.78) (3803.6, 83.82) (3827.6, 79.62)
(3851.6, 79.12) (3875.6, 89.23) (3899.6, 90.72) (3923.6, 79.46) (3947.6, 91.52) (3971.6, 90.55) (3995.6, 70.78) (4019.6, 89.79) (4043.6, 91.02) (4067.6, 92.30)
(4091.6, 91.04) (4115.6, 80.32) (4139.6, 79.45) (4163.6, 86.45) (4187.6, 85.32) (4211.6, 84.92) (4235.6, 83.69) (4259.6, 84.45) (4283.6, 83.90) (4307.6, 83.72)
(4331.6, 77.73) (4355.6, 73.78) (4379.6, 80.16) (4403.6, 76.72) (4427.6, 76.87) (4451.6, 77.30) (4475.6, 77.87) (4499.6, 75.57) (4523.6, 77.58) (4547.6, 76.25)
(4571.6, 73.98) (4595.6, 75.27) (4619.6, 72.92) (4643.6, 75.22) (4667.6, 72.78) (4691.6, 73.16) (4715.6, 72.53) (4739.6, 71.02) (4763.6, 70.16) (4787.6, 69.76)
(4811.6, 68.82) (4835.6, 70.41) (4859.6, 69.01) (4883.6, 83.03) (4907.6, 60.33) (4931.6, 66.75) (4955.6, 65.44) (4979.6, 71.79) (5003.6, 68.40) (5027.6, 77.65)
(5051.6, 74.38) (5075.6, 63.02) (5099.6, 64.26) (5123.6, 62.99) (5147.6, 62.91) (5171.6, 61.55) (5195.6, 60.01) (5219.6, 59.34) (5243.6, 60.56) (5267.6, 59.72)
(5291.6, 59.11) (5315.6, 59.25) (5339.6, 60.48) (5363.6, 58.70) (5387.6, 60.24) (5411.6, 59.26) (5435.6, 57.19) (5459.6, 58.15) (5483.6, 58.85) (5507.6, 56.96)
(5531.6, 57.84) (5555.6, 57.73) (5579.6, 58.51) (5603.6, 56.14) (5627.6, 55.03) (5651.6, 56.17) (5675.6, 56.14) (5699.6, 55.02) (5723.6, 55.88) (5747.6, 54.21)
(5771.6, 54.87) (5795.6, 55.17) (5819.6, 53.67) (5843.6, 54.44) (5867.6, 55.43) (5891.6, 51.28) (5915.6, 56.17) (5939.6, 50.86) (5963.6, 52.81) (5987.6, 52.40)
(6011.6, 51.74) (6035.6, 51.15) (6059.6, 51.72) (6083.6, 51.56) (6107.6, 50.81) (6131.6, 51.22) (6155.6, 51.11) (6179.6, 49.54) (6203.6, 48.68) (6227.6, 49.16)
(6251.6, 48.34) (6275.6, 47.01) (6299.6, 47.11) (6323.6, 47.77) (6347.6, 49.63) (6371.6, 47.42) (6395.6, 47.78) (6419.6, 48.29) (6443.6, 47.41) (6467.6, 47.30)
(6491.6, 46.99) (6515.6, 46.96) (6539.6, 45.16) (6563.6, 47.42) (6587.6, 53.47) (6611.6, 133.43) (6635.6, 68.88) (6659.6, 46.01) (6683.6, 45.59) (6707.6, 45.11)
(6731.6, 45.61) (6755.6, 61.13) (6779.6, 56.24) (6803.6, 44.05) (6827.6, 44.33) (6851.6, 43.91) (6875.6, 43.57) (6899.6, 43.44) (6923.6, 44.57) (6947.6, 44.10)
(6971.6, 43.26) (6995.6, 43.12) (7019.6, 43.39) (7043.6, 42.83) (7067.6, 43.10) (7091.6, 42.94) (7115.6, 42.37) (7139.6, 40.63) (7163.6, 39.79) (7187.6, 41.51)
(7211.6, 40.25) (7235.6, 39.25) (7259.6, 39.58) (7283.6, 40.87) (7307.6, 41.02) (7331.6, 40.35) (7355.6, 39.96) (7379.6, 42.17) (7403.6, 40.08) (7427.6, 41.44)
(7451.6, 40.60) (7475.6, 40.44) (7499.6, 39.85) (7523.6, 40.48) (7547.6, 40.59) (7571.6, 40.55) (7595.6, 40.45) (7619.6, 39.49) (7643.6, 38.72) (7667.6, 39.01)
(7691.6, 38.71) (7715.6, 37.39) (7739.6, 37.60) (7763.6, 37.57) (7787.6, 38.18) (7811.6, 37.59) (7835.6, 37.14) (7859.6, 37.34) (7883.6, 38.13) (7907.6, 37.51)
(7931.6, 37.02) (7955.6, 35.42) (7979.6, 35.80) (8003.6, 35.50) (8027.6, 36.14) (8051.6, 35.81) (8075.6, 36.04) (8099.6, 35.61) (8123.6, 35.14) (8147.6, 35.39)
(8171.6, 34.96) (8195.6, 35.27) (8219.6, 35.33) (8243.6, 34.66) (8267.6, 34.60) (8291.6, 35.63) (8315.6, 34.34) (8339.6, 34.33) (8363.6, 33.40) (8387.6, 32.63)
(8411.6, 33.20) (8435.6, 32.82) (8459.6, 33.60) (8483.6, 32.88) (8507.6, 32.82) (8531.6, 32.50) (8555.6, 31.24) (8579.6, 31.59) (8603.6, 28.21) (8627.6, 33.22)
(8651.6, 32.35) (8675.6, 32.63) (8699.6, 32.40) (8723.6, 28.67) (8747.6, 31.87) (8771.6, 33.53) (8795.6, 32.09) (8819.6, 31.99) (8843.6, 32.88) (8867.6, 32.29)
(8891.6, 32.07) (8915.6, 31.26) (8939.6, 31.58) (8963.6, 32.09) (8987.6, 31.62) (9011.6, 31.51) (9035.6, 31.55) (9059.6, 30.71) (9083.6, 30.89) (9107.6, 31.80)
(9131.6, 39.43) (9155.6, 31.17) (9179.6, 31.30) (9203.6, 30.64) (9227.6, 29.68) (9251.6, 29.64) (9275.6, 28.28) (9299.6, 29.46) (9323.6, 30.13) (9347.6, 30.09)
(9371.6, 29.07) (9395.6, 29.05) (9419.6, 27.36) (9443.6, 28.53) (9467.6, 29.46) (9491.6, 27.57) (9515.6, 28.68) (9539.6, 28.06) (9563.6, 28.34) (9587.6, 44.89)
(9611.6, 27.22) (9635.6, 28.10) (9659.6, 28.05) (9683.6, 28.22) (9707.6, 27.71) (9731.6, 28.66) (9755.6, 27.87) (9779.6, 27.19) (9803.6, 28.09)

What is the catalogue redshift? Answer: 0.006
